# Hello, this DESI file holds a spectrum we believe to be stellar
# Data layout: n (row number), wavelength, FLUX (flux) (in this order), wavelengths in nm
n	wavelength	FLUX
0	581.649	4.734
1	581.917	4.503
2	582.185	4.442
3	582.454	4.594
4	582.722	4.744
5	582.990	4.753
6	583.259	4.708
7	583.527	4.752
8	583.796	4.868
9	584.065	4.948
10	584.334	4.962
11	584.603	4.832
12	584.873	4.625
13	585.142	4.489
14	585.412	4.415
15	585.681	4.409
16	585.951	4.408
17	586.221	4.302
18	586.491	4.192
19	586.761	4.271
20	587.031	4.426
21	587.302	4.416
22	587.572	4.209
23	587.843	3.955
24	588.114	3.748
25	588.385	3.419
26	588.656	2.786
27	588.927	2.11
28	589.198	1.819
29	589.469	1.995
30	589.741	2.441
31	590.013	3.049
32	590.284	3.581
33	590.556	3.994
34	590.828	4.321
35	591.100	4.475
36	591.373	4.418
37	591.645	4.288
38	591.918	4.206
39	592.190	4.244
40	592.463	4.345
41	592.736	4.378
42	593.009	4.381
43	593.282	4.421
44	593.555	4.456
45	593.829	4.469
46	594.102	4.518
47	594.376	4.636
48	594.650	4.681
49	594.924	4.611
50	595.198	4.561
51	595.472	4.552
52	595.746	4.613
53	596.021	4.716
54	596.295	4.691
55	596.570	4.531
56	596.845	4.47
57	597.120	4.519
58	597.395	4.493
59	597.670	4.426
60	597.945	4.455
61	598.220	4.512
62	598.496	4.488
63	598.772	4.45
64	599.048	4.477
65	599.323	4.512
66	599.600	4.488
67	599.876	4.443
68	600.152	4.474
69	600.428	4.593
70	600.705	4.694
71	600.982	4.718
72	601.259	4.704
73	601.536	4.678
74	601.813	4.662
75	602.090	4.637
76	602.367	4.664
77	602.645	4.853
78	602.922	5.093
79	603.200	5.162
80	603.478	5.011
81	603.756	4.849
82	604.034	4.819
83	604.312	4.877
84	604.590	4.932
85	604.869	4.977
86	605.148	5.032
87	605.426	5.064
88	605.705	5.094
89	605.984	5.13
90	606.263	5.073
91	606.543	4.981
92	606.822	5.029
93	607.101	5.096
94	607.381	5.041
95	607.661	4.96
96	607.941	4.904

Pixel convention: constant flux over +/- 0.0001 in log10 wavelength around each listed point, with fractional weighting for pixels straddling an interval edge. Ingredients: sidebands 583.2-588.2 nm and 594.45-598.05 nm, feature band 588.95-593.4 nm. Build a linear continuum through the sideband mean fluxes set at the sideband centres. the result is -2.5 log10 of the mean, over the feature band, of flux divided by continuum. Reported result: 0.21 mag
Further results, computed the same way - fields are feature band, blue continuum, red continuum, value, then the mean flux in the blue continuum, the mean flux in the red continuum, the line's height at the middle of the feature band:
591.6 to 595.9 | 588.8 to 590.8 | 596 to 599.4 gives -0.22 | 2.8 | 4.51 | 3.66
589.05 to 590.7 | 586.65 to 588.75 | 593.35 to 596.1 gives 0.42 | 3.92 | 4.57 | 4.12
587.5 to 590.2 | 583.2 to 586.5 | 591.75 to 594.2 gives 0.47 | 4.62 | 4.38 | 4.5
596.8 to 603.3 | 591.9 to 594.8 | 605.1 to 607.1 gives 0.04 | 4.44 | 5.06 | 4.77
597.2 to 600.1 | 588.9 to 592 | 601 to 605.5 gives -0.03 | 3.42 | 4.87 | 4.35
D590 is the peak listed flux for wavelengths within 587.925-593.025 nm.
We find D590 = 4.475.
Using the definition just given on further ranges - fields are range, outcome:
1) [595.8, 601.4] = 4.718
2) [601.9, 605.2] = 5.162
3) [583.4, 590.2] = 4.962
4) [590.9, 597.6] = 4.716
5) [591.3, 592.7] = 4.418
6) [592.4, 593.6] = 4.456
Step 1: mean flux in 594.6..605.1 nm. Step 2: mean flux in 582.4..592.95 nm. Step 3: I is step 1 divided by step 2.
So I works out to 1.1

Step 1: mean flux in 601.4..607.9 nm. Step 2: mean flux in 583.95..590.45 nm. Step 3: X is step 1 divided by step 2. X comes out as 1.29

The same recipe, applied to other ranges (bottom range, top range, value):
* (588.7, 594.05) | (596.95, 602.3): 1.21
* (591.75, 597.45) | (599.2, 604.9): 1.06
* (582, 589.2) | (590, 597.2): 1.03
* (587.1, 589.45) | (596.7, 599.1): 1.37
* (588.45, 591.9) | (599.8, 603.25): 1.42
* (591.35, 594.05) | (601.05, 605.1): 1.11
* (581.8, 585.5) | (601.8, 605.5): 1.05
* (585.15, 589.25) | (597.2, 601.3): 1.17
